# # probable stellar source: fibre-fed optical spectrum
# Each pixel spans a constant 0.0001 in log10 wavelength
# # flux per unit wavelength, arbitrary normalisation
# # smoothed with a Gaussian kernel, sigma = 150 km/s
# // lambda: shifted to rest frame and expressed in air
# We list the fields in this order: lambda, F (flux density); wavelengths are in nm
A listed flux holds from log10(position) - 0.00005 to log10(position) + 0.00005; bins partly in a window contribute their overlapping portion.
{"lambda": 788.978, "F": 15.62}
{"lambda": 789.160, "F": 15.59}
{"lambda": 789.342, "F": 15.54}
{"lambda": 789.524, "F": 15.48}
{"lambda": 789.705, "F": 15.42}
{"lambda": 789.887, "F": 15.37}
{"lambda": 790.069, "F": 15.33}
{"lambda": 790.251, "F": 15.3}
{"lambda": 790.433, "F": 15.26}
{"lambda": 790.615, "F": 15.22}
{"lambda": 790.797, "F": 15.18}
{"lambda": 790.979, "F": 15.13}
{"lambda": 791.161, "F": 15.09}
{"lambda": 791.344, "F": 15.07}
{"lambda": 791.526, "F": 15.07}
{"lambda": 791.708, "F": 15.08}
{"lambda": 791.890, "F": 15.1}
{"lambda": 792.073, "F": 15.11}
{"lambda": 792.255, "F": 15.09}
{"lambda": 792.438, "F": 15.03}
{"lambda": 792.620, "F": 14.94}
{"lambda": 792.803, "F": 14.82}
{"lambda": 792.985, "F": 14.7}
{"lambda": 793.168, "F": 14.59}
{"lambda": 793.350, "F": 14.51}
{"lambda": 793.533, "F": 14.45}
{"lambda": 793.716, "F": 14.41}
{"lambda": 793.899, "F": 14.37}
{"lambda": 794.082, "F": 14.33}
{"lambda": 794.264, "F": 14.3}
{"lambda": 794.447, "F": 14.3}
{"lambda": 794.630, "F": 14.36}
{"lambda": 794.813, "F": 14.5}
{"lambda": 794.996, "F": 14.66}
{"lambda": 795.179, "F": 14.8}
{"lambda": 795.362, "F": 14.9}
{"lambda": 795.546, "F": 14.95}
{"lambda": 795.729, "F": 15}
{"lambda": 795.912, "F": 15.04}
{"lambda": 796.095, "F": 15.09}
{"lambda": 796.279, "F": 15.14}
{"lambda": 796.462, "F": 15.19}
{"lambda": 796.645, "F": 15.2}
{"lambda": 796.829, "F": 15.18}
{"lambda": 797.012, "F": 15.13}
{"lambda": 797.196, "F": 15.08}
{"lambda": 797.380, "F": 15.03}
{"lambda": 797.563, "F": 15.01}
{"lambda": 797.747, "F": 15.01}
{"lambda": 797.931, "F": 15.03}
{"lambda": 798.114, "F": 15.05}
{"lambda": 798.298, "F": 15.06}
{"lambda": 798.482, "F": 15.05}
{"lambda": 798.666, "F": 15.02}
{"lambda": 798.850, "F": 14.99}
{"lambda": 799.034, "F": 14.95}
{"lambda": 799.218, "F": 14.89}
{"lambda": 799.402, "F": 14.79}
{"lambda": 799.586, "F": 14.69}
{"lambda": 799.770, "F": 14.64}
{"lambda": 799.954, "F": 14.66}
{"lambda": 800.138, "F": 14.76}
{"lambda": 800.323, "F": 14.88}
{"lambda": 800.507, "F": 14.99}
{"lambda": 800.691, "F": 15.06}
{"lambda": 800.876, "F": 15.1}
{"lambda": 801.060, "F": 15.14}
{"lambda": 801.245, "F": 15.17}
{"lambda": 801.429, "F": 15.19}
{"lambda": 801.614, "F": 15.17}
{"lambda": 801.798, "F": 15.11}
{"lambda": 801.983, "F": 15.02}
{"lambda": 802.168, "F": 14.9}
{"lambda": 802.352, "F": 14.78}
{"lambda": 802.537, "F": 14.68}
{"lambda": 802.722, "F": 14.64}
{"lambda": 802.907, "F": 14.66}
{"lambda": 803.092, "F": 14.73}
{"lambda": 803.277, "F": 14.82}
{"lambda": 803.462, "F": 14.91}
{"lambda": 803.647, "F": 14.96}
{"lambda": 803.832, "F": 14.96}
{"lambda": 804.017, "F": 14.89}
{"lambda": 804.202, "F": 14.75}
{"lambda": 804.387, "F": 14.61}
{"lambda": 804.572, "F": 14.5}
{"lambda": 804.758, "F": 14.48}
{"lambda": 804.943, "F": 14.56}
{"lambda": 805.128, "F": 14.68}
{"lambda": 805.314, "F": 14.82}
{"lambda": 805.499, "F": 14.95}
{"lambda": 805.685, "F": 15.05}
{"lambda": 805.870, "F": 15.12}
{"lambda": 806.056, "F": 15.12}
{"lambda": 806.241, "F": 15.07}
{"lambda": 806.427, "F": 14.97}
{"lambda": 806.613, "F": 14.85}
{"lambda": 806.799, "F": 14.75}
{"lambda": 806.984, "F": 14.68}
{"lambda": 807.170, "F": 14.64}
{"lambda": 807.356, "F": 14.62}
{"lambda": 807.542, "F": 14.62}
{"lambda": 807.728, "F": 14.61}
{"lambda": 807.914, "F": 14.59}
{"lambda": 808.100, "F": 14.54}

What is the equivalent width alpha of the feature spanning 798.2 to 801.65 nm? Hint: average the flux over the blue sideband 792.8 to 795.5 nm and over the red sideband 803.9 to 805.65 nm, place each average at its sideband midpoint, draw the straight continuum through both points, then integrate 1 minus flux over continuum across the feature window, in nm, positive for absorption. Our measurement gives -0.077 nm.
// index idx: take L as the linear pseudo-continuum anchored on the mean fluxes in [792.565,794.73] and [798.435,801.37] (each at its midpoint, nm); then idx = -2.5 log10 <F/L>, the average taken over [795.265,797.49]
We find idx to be -0.03 mag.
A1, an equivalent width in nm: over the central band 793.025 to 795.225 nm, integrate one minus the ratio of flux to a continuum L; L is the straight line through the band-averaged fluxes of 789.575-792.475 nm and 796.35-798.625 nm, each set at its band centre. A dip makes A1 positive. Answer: 0.10 nm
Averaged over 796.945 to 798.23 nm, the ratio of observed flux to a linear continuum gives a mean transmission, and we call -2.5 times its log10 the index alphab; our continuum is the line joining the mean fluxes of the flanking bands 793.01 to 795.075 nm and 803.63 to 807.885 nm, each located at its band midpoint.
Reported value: -0.04 mag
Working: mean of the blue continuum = 14.4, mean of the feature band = 15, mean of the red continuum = 14.8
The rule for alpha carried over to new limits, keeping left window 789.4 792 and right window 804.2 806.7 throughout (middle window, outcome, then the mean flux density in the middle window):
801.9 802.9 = 0.01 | 14.8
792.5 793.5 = 0.03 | 14.7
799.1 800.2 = 0.02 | 14.8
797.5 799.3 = 0.00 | 15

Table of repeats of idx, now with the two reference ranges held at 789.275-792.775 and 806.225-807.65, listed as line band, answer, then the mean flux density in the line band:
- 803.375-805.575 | 0.005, 14.8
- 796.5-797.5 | -0.007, 15.1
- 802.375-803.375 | 0.012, 14.7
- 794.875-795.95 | 0.014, 14.9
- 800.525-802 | -0.015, 15.1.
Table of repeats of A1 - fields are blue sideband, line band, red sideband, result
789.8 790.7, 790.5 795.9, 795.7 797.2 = 0.15 nm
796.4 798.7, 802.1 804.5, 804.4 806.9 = 0.02 nm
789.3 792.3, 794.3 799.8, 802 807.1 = 0.04 nm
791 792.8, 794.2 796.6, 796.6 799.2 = 0.04 nm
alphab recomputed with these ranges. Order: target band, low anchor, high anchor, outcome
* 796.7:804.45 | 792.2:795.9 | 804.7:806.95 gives -0.01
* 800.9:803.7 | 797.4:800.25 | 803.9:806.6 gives 0.00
